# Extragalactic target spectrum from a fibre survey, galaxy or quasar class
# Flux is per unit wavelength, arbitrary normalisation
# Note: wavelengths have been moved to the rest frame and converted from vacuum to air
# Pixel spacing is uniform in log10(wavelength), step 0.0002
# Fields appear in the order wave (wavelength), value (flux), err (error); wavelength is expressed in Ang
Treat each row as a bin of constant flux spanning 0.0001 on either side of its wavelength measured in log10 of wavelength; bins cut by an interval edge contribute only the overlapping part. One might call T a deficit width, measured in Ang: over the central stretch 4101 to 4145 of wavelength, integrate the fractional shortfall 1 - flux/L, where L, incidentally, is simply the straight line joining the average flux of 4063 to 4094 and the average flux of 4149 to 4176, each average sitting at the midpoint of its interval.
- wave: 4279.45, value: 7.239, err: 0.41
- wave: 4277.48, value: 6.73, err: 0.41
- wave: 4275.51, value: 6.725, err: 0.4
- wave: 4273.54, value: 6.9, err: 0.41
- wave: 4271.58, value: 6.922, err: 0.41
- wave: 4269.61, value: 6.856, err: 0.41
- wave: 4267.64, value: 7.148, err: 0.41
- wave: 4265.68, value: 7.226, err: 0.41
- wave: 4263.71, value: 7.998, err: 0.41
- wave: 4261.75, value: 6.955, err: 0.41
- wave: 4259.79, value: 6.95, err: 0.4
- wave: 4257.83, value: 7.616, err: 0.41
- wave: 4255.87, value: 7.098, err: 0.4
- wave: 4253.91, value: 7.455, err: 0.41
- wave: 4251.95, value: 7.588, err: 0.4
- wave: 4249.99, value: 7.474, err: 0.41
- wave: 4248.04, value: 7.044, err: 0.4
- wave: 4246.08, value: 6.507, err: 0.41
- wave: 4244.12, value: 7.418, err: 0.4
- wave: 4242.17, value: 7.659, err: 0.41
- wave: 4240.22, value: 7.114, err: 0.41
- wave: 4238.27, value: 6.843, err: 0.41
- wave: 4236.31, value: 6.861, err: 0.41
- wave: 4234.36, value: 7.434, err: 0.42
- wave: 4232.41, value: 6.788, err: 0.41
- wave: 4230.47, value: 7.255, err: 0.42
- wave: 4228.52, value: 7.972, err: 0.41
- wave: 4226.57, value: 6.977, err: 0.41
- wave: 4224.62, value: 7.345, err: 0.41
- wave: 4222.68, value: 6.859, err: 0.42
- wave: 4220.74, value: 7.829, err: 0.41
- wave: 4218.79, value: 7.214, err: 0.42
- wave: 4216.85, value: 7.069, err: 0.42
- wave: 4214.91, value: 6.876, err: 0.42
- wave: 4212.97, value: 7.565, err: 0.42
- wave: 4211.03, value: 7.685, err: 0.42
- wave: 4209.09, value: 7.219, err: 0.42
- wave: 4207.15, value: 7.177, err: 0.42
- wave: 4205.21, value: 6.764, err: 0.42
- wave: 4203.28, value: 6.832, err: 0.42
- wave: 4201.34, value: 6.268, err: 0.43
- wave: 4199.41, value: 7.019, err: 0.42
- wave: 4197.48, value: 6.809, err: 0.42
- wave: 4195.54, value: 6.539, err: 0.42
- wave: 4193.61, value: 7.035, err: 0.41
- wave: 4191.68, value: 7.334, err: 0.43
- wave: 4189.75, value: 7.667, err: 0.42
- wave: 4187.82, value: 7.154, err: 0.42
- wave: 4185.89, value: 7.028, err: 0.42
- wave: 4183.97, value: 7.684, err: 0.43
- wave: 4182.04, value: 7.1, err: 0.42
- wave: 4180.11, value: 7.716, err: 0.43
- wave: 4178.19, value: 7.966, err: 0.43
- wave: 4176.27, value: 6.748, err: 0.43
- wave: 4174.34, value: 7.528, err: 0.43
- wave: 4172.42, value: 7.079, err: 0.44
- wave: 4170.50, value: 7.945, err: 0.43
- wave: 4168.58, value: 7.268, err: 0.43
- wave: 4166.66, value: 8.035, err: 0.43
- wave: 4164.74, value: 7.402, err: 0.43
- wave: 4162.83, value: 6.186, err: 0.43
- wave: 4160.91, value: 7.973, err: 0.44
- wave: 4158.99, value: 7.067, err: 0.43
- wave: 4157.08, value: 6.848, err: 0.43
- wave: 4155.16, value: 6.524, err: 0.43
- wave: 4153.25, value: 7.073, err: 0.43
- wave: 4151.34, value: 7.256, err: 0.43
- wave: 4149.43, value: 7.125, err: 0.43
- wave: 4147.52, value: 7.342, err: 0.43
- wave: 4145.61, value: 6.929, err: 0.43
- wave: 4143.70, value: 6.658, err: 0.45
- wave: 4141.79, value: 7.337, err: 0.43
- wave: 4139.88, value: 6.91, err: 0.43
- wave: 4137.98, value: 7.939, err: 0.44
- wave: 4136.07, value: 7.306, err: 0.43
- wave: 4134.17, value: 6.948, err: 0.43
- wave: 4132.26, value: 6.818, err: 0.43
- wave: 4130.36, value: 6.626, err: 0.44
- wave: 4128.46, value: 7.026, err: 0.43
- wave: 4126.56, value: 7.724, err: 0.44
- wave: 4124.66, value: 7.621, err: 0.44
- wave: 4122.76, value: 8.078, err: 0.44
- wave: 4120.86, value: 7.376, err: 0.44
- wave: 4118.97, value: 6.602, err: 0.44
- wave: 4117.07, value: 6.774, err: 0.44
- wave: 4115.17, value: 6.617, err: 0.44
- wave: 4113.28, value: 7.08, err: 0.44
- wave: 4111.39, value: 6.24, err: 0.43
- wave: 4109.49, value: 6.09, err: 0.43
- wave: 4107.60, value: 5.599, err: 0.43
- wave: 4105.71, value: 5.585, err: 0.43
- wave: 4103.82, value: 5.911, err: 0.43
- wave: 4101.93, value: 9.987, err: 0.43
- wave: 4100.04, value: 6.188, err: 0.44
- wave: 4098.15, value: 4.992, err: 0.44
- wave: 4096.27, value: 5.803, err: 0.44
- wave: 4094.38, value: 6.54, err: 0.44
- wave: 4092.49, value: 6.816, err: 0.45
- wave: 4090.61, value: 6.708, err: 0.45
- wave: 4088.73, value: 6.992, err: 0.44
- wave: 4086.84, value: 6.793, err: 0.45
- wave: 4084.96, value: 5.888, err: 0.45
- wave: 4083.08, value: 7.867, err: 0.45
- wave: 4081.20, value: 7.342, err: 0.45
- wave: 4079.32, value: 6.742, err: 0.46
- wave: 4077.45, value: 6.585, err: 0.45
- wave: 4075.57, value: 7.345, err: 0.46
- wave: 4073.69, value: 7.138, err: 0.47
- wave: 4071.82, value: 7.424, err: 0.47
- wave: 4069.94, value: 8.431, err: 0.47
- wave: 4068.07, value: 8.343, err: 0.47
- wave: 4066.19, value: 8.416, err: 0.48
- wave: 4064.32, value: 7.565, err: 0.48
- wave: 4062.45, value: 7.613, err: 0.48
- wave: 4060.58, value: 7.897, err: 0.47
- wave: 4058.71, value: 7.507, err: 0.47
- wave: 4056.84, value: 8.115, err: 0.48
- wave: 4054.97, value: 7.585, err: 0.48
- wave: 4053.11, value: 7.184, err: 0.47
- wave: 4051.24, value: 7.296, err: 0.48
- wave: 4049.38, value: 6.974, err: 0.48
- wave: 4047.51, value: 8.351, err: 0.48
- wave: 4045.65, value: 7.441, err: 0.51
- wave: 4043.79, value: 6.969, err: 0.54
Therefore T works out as 1.53 Ang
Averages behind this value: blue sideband 7.26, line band 6.99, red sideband 7.23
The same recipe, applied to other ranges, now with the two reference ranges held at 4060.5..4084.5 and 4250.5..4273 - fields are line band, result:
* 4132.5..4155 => 0.9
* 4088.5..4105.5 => 2.1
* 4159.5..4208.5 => 1.1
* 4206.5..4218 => 0.1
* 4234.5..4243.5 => 0.2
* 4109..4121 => 1.3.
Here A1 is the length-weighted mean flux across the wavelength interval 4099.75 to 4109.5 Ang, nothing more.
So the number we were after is 6.63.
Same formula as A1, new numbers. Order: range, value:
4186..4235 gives 7.14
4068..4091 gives 7.17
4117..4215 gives 7.19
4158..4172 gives 7.4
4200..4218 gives 7.05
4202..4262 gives 7.21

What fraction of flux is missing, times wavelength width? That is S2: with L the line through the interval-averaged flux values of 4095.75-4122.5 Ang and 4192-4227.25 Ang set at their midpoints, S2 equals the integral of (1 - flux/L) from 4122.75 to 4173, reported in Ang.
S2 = -3.47 Ang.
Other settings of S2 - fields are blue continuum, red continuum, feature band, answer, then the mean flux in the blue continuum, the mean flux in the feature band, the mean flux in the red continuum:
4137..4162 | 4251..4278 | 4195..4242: 0.3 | 7.15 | 7.11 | 7.16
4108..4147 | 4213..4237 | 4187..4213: 0.4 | 7.02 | 7.06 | 7.23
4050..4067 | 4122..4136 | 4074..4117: 4.7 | 7.67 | 6.63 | 7.26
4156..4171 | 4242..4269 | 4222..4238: 0.2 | 7.31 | 7.18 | 7.28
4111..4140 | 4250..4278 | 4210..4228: -0.3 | 7.13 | 7.29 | 7.17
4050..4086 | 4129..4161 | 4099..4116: 1.6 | 7.48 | 6.58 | 7.07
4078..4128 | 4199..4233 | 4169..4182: -0.8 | 6.77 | 7.46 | 7.16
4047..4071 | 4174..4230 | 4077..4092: 1.6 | 7.78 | 6.88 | 7.2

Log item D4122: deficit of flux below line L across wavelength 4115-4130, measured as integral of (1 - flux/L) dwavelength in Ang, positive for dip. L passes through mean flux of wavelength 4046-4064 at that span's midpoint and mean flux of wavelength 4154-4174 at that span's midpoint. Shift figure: 0.3 Ang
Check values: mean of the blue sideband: 7.61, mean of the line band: 7.23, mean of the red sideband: 7.24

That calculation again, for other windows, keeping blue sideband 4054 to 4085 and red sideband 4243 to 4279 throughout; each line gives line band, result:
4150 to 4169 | 0.5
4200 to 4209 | 0.6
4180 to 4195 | 0.0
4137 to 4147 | 0.3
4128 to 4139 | 0.5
